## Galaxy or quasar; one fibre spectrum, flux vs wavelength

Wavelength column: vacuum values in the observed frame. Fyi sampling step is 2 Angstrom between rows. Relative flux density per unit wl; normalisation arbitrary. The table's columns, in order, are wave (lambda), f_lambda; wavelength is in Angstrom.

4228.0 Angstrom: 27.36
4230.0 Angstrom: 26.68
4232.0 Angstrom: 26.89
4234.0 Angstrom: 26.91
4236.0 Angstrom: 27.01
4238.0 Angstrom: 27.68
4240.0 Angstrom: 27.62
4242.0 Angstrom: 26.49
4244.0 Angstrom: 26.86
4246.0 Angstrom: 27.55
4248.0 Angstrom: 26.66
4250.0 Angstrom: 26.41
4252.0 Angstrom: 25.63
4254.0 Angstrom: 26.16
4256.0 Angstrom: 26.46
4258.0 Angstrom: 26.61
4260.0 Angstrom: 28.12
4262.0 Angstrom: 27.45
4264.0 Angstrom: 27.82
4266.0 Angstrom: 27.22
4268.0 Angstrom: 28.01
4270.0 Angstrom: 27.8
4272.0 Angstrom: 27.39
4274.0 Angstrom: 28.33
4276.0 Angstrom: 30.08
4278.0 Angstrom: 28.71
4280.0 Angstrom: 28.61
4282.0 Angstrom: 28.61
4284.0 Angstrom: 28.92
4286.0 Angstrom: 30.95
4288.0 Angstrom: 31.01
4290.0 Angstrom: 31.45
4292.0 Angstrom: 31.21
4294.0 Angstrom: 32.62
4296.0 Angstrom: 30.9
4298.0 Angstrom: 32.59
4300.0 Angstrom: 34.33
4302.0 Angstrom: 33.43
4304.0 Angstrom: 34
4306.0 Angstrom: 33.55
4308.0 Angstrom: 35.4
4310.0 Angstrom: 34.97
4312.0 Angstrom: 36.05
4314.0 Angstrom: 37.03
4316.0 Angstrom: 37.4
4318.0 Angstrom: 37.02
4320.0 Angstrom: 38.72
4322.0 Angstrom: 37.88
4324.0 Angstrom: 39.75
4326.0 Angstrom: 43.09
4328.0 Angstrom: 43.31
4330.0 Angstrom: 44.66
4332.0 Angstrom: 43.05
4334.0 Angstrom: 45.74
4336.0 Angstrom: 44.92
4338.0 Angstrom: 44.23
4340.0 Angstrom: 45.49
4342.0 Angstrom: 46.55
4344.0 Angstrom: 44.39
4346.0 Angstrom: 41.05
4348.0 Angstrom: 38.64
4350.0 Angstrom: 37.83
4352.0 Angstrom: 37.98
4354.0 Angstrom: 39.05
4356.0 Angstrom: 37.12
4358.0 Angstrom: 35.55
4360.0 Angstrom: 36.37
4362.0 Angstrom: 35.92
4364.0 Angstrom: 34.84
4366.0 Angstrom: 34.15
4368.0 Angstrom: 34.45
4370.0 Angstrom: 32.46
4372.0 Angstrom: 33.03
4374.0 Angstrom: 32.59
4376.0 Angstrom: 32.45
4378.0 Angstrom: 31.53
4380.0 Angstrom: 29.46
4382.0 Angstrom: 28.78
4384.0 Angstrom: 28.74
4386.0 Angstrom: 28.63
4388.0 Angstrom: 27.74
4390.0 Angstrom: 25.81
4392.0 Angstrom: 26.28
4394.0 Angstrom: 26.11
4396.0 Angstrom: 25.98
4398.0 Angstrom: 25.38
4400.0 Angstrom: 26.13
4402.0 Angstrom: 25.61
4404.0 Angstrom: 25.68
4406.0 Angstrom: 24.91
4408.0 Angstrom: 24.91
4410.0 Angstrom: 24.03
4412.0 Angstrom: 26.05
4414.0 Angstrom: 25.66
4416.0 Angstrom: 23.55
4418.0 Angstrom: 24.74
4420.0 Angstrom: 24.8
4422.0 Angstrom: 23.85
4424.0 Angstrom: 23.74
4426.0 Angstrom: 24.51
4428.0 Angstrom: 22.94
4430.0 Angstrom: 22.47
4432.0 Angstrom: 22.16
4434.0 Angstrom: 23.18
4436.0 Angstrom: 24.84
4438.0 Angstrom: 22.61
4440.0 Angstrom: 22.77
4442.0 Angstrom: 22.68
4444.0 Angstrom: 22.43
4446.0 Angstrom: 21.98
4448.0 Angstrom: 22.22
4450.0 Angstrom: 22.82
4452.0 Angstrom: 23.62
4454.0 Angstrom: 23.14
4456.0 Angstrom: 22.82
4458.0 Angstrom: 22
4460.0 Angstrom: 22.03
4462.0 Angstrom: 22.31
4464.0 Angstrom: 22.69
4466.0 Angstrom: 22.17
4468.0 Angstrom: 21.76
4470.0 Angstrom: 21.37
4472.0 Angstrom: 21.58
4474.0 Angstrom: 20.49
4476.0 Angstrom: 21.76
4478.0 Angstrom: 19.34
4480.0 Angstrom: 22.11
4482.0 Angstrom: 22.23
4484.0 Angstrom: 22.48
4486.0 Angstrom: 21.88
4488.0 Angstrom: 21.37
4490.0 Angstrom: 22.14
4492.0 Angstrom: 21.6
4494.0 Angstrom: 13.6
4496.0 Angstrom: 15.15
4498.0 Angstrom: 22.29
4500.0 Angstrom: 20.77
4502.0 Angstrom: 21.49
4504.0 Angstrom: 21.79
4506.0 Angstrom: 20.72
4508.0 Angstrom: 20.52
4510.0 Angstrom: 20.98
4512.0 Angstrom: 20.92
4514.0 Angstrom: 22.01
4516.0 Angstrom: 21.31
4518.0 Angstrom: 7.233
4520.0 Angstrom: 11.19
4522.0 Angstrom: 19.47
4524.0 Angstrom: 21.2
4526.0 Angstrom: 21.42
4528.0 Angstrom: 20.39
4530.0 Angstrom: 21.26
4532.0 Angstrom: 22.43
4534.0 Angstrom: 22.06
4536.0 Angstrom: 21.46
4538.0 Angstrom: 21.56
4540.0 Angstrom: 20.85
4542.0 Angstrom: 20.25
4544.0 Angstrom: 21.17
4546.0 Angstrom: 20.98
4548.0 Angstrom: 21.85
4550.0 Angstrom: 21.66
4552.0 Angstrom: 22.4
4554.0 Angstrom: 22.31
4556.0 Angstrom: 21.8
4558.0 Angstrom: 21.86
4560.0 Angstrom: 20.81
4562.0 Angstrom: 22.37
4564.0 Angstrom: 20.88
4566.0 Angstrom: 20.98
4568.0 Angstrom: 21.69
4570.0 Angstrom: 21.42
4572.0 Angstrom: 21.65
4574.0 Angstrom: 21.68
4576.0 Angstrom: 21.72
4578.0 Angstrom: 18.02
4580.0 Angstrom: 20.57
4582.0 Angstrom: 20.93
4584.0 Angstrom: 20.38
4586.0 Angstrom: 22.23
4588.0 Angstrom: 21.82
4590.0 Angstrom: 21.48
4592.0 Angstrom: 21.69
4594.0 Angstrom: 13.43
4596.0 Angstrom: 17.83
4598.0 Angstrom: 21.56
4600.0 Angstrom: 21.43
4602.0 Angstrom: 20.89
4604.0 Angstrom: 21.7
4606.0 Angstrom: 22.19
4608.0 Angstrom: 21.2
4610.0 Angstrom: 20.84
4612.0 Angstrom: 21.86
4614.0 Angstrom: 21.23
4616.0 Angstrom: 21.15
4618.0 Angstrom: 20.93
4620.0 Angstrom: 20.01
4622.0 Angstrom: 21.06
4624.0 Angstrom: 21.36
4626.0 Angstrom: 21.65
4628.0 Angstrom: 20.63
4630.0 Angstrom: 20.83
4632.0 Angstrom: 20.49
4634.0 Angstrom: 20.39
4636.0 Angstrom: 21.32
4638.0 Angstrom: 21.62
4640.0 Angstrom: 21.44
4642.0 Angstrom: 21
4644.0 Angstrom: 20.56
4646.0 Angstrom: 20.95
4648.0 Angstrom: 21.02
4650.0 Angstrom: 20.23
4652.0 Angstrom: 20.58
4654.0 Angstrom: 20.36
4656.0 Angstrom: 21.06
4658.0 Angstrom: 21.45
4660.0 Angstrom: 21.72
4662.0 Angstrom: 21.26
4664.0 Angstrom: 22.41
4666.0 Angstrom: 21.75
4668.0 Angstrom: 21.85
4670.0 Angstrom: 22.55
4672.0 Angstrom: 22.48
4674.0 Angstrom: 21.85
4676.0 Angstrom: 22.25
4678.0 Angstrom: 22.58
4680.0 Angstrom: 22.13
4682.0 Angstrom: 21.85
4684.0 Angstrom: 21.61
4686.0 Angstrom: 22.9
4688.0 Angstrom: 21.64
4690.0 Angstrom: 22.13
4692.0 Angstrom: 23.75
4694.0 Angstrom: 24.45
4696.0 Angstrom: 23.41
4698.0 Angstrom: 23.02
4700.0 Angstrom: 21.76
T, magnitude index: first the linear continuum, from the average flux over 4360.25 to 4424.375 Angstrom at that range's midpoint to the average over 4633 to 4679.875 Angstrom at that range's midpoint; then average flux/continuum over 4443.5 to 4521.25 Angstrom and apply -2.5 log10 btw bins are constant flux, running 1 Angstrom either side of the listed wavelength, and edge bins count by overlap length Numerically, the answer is 0.24 mag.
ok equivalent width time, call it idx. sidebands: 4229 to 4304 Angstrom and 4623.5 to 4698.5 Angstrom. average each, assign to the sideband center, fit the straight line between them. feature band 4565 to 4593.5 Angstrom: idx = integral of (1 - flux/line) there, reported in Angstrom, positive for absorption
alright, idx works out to 2.6 Angstrom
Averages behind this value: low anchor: 28.6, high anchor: 21.7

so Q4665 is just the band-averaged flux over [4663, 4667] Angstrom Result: 22.1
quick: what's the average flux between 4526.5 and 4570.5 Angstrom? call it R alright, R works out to 21.5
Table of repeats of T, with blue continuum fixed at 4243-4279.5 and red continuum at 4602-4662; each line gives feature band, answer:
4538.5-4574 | 0.044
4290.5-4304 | -0.212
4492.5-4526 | 0.221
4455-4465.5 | 0.077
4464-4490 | 0.101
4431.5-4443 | 0.061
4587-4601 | 0.095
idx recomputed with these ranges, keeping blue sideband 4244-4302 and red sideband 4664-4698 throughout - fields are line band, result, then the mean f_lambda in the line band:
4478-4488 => 1.5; 21.8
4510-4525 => 4.3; 17.8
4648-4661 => 1.1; 20.9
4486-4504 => 3.8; 20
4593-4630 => 4.6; 20.6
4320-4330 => -4.7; 41.1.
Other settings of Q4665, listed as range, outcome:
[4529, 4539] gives 21.8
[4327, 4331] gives 44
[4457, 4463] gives 22.1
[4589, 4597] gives 18.6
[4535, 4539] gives 21.5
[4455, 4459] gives 22.4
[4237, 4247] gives 27.2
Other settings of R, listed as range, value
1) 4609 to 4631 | 21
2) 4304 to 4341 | 40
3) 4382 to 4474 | 24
